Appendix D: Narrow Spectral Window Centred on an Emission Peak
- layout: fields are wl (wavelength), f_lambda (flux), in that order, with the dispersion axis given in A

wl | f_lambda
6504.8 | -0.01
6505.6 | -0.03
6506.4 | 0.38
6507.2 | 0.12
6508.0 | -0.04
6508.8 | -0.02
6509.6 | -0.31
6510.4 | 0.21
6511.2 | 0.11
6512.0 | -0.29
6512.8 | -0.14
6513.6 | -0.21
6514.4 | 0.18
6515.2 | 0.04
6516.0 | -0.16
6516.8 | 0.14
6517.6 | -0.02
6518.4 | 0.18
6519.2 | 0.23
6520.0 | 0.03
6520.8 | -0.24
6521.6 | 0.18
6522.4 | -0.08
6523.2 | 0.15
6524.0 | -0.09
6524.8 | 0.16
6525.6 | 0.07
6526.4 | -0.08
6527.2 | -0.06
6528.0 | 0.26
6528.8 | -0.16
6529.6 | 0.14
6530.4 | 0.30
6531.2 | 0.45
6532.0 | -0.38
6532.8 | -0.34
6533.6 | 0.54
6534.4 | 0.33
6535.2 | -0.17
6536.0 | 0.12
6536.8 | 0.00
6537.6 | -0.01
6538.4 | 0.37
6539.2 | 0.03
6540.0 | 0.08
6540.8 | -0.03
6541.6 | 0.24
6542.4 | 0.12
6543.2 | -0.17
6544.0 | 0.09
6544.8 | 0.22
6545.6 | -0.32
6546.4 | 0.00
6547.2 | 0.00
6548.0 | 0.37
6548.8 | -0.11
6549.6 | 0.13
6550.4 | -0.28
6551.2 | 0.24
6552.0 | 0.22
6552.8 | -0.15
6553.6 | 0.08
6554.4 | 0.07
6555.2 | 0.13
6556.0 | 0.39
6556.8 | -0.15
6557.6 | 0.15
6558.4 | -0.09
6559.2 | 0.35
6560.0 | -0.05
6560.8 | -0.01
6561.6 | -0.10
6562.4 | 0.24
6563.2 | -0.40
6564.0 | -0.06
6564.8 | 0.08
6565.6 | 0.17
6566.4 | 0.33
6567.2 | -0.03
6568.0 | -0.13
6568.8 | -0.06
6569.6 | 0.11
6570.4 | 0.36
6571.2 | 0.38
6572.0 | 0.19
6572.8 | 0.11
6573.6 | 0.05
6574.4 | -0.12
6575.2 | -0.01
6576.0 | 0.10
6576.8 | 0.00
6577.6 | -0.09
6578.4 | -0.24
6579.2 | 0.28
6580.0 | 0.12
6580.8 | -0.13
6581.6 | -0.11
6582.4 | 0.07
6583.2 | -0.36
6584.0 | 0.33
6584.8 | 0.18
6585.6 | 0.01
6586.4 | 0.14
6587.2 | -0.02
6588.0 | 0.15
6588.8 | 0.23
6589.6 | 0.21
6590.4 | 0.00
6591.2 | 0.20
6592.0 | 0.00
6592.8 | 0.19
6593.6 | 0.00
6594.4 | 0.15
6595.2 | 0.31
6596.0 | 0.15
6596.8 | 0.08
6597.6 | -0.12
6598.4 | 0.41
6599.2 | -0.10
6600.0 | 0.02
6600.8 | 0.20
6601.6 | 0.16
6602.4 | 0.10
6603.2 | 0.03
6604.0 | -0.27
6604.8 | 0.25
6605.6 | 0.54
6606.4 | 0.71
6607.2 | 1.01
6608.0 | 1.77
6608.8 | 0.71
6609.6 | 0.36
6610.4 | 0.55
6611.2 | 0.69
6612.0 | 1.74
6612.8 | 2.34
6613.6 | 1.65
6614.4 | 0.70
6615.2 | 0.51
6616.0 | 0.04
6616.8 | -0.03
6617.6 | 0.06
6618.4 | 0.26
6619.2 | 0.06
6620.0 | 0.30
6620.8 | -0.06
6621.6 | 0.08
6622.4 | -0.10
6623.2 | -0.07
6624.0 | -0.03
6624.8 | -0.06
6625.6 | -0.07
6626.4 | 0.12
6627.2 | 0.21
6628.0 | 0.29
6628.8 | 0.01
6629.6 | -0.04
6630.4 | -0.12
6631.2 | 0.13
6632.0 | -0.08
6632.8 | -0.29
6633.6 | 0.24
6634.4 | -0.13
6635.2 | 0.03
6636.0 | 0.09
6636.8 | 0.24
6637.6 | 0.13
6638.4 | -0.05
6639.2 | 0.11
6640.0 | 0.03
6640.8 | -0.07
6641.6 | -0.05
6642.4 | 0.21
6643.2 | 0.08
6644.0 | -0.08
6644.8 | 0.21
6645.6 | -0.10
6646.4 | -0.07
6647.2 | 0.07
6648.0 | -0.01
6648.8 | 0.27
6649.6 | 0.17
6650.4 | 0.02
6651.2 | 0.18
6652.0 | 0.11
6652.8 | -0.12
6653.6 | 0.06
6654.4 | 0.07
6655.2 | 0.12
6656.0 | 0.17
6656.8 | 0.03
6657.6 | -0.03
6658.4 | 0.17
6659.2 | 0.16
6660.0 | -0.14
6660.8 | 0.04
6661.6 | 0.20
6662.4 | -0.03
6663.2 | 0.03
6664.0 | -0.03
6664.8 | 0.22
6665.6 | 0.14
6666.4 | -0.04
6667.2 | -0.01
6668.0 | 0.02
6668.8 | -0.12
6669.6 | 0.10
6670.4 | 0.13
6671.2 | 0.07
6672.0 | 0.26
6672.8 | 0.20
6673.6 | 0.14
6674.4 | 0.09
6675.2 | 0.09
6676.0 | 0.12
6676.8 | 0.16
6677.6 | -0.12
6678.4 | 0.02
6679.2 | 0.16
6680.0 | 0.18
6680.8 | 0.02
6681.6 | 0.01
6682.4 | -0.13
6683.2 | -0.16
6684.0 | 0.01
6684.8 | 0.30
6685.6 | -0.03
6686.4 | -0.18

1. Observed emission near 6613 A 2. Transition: [O II]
